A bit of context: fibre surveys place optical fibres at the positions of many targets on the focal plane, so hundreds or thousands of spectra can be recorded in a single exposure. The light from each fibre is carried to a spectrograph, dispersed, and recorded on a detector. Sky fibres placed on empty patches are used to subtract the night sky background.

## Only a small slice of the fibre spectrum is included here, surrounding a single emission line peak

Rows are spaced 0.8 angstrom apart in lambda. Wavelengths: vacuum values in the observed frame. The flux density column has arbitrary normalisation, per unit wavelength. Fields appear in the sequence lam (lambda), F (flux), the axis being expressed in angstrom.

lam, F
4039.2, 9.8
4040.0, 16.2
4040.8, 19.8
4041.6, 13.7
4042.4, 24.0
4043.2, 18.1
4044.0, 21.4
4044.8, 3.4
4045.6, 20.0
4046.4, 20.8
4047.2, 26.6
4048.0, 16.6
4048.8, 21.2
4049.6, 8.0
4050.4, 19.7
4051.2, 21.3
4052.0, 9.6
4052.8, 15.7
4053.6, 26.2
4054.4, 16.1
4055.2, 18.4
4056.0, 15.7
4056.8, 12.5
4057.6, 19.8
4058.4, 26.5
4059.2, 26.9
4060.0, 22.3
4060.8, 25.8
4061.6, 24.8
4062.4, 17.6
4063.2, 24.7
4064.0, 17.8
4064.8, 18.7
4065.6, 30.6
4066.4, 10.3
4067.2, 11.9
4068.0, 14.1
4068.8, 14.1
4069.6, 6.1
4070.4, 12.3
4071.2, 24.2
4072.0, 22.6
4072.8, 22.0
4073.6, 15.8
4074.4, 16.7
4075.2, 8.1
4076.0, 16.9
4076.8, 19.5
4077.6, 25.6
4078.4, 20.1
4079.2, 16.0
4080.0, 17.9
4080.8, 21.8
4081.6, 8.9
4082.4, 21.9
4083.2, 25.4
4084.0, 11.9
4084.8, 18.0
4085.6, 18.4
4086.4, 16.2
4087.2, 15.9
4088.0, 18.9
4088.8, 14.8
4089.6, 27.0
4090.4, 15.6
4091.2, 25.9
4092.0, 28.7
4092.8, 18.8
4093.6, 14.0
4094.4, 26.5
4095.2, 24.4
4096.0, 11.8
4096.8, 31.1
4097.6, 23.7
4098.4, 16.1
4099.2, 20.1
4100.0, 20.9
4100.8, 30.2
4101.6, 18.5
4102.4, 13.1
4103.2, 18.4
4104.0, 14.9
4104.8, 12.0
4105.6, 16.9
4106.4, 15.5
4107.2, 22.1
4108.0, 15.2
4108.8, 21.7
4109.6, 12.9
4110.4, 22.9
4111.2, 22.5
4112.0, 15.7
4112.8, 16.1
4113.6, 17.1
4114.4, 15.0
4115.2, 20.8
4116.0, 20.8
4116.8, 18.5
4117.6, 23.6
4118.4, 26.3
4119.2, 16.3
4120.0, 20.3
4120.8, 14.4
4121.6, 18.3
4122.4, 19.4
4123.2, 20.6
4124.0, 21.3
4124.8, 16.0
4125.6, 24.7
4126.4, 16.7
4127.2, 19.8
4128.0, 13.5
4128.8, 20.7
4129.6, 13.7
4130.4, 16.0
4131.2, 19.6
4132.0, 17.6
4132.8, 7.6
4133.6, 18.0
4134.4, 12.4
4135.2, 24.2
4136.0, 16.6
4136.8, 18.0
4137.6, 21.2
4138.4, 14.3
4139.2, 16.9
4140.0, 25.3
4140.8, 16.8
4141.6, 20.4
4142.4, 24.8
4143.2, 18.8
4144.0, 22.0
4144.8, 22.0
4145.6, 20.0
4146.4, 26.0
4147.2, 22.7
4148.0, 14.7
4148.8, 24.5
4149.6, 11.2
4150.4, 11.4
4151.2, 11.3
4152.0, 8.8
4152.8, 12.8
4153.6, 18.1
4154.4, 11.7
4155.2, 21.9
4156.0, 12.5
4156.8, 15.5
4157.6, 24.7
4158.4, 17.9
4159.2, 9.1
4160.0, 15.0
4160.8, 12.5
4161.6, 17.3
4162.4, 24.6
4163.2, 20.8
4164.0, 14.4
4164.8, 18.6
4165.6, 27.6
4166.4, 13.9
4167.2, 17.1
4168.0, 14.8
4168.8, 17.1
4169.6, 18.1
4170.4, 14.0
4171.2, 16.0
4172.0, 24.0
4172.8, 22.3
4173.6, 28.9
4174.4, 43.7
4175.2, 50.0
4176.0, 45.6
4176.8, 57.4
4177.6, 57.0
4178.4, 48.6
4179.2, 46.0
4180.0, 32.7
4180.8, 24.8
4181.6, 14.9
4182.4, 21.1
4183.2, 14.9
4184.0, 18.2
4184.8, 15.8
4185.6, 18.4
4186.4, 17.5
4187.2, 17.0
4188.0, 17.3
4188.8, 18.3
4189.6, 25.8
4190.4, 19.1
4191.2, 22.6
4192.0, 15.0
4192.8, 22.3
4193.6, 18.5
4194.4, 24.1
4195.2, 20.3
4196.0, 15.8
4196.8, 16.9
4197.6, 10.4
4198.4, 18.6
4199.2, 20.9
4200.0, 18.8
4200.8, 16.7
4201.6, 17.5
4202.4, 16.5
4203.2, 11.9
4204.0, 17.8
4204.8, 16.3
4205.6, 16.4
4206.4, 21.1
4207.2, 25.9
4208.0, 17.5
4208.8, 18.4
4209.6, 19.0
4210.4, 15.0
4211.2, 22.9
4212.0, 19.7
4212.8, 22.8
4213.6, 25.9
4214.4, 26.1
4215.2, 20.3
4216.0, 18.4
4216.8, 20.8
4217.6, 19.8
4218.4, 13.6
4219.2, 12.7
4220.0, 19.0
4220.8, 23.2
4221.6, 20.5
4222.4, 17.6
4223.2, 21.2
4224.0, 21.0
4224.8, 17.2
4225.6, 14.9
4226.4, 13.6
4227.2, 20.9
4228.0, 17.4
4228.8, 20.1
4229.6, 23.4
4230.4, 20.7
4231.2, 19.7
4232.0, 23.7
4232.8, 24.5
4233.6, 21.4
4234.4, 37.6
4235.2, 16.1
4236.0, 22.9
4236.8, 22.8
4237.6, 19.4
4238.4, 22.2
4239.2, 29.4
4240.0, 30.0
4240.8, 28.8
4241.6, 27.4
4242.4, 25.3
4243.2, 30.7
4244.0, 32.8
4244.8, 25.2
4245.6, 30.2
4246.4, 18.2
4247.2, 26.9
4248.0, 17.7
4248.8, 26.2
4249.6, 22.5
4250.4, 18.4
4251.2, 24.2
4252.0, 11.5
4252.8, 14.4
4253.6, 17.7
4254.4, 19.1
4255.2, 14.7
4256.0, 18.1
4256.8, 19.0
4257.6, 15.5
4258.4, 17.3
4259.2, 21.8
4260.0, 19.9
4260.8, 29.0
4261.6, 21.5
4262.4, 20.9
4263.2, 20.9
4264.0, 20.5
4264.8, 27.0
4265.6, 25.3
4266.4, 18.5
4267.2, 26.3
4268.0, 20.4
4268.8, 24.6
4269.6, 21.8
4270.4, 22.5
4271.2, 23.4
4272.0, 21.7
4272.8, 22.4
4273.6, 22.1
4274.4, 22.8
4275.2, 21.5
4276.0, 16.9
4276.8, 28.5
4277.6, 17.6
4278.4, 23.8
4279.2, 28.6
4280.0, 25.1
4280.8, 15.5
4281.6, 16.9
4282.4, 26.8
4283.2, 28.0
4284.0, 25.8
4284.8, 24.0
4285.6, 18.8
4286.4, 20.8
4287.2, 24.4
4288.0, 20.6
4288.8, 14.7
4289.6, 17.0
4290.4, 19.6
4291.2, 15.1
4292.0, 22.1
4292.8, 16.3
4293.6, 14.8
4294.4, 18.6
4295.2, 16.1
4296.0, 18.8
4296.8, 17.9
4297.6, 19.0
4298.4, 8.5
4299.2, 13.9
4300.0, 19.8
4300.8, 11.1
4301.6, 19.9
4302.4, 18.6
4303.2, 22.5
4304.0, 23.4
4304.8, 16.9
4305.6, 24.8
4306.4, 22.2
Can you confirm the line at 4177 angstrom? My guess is [O II] 3727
